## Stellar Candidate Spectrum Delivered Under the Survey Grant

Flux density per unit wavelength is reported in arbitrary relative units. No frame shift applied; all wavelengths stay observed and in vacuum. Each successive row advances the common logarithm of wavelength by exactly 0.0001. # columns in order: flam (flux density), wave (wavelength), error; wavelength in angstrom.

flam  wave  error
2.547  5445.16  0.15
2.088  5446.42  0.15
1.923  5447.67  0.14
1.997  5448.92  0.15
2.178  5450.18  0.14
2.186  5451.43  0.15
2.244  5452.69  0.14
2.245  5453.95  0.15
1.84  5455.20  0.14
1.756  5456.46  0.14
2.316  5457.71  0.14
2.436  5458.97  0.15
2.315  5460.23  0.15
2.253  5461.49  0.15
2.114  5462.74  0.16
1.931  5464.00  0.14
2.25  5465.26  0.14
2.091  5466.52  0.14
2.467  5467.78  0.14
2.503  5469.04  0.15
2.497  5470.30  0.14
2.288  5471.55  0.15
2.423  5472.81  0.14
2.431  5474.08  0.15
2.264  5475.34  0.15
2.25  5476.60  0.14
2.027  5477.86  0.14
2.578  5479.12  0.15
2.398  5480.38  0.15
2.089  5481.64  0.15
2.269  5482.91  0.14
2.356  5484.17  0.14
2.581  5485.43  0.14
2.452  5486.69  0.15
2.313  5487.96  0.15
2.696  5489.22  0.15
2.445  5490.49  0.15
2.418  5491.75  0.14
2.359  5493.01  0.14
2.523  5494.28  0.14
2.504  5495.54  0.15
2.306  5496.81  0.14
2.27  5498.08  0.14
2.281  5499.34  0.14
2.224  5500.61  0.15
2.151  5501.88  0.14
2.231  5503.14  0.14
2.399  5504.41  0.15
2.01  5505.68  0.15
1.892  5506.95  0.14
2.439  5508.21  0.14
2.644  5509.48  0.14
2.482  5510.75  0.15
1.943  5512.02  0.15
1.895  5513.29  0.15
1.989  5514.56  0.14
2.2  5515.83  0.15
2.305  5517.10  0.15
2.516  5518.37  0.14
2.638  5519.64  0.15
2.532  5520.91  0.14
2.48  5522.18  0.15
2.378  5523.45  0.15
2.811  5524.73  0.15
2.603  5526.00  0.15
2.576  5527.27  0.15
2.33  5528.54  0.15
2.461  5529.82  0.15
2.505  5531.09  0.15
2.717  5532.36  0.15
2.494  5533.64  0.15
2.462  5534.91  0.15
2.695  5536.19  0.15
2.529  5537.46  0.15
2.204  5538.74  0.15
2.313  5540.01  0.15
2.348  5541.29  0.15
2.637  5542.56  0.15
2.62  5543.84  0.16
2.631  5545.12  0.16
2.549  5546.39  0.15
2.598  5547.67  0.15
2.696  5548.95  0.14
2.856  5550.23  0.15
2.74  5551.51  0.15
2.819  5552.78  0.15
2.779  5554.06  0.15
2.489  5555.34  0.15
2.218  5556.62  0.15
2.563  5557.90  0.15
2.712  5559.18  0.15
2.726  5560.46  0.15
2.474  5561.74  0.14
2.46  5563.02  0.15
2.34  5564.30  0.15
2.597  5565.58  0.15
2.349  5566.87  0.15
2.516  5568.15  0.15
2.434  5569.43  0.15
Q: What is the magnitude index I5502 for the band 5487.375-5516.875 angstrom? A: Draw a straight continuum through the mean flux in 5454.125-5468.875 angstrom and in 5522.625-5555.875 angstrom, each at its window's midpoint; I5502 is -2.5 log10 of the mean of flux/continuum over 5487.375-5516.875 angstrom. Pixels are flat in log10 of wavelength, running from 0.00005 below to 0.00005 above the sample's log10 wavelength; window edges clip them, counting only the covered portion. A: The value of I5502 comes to 0.04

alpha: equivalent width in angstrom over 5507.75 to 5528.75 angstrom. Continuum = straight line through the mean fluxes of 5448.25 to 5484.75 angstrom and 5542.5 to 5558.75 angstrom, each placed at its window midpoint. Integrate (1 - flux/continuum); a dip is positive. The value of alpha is 0.7 angstrom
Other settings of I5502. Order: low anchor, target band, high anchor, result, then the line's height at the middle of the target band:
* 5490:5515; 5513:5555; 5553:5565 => -0.042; 2.42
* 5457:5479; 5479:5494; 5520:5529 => -0.017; 2.37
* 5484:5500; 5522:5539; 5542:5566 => 0.005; 2.54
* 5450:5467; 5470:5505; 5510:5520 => -0.076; 2.2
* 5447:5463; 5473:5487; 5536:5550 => -0.040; 2.25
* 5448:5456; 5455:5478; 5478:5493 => -0.007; 2.23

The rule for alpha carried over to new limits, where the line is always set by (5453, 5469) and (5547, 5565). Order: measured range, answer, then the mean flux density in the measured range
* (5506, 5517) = 1.0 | 2.19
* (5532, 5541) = 0.2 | 2.47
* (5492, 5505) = 0.1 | 2.33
